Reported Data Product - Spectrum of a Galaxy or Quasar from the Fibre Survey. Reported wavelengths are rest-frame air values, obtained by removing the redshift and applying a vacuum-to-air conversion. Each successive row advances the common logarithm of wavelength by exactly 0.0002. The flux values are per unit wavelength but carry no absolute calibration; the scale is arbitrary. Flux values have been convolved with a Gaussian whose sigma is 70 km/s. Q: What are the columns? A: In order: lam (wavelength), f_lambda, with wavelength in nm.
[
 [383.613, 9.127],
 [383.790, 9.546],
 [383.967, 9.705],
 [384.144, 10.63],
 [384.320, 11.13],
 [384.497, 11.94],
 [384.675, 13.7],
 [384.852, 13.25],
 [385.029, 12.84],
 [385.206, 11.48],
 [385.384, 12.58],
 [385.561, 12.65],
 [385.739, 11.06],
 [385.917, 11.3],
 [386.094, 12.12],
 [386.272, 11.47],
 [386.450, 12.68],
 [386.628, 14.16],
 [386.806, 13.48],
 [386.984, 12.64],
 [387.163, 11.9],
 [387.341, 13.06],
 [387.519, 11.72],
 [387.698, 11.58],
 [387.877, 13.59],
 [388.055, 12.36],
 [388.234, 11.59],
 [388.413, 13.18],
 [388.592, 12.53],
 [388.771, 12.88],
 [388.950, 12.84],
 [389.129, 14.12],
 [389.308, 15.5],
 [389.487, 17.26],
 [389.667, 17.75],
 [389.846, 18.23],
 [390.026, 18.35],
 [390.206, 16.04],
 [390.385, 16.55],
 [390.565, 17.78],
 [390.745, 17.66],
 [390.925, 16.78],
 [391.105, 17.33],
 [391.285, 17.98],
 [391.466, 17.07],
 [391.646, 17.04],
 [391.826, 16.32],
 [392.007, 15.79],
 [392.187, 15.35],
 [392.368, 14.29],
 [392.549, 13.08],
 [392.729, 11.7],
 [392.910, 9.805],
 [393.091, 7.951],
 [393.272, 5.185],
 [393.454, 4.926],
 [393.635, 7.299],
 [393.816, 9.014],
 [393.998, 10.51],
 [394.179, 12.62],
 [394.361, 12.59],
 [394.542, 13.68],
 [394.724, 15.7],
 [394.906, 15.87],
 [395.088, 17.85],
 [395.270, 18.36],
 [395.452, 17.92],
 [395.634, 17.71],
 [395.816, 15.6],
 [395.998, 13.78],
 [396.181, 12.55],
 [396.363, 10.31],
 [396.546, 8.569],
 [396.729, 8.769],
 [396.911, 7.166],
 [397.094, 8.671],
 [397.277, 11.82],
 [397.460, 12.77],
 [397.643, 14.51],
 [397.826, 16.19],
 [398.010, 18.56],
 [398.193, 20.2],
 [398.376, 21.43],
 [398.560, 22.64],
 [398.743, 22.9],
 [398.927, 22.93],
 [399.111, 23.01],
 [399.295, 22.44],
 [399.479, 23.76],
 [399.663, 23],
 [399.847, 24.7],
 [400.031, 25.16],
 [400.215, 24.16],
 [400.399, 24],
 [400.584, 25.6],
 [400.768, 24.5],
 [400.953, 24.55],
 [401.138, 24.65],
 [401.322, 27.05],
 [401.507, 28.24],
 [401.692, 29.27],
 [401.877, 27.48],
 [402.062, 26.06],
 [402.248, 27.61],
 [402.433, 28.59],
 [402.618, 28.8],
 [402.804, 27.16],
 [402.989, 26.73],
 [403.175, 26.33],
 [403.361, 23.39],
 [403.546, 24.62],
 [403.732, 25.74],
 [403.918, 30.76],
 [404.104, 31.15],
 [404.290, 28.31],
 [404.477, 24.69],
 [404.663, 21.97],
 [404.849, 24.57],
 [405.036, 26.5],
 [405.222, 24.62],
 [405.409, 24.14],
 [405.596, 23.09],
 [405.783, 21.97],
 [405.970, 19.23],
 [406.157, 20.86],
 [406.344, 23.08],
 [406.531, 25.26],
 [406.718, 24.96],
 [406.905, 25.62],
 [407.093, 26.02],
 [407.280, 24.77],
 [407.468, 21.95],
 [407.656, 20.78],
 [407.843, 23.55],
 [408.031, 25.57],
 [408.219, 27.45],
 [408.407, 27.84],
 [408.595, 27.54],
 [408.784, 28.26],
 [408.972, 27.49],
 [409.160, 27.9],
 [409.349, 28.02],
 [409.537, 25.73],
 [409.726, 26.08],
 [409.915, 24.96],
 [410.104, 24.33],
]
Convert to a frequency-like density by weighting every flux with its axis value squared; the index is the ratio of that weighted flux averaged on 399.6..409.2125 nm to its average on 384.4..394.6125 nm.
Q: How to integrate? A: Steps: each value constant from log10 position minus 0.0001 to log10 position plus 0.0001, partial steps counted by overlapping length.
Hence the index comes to 2.06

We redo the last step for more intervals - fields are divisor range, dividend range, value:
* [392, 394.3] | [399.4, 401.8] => 2.53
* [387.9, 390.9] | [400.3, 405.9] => 1.82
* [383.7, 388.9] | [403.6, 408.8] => 2.27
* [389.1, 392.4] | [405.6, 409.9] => 1.62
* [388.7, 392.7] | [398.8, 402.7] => 1.66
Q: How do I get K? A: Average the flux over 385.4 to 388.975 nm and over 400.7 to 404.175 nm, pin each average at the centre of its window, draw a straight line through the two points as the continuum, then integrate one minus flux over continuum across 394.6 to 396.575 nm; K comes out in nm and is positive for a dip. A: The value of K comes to 0.51 nm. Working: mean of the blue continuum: 12.4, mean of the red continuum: 27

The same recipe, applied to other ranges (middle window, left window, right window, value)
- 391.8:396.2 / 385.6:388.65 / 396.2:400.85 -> 0.87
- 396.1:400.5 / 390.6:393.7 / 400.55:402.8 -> 0.90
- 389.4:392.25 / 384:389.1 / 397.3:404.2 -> -0.22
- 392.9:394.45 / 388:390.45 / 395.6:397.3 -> 0.47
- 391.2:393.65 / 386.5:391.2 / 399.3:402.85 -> 0.71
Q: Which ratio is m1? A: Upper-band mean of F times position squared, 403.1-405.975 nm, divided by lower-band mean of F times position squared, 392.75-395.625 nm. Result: 2.19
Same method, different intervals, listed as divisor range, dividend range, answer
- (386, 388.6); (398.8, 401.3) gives 2.05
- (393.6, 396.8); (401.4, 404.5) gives 2.13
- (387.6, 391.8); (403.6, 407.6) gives 1.72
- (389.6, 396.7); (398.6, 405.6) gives 1.90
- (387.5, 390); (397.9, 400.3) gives 1.69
